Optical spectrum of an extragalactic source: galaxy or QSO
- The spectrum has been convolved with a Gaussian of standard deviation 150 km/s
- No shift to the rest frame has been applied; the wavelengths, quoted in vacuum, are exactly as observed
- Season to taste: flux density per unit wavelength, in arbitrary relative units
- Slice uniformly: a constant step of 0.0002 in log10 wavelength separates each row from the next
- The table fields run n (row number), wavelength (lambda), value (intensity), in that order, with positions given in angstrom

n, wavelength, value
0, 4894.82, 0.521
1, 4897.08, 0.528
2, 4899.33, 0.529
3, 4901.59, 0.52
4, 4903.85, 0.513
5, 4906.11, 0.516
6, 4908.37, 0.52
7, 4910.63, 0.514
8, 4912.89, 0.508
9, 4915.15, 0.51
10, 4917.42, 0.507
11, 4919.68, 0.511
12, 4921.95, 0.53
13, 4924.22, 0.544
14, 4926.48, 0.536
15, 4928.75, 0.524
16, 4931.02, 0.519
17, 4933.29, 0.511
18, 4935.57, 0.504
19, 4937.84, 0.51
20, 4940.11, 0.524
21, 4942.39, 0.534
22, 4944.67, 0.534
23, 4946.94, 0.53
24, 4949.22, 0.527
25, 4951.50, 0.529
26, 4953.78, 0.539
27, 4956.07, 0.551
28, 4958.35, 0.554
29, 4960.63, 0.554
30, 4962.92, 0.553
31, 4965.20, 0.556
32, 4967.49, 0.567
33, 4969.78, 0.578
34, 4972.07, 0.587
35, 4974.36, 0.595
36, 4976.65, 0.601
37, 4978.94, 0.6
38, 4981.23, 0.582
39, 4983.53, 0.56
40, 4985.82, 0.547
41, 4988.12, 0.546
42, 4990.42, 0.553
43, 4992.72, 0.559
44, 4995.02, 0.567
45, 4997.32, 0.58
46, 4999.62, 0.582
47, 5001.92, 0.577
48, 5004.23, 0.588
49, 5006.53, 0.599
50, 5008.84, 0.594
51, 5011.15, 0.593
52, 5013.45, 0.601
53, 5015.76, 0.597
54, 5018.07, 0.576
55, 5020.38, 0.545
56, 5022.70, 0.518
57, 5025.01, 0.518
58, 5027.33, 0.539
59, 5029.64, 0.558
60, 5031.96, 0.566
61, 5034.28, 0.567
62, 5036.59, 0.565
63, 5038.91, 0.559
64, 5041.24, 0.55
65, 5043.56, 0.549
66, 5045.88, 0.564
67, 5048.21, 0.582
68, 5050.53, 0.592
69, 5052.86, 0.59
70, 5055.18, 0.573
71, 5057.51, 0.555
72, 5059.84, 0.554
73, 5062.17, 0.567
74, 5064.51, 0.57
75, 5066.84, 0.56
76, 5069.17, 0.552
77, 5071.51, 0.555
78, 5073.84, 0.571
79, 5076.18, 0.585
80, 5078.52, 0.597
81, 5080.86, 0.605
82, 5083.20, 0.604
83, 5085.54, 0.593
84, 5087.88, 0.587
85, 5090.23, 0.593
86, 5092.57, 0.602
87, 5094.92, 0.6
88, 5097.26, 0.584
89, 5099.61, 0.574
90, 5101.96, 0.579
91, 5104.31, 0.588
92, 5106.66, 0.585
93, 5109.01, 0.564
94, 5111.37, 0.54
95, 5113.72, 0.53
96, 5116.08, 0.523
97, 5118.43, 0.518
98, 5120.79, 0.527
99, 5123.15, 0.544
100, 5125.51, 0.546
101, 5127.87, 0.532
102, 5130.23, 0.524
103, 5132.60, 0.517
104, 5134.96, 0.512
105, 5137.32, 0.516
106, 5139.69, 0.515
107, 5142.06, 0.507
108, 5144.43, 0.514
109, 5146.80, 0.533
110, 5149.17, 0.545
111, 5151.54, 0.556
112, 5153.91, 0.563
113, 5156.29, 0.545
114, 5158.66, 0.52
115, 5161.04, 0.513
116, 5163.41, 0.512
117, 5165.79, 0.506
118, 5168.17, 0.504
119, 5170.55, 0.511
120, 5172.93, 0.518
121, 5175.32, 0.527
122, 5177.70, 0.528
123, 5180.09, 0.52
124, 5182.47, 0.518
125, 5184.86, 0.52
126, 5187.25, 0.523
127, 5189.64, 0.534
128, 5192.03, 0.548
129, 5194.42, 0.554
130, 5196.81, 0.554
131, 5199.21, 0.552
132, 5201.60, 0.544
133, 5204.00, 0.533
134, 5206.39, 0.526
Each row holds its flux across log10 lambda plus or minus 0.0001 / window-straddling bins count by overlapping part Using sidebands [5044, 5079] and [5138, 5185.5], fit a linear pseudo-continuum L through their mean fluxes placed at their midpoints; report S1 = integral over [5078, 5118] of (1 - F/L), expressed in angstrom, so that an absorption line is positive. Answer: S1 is -1.77 angstrom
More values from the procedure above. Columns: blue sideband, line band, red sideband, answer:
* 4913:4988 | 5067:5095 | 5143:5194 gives -2.7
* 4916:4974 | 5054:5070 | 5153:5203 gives -0.9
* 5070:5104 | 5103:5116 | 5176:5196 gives 0.4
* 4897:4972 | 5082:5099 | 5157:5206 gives -2.1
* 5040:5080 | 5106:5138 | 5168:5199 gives 0.9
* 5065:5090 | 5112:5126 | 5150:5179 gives 0.6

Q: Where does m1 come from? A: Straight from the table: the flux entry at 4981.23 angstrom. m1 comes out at 0.582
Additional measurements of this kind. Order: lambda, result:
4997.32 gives 0.58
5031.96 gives 0.566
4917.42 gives 0.507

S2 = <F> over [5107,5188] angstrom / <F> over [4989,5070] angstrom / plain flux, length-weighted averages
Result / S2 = 0.93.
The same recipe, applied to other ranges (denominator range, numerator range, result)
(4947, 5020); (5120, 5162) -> 0.93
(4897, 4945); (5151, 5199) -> 1.02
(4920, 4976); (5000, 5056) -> 1.05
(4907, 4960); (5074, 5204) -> 1.04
